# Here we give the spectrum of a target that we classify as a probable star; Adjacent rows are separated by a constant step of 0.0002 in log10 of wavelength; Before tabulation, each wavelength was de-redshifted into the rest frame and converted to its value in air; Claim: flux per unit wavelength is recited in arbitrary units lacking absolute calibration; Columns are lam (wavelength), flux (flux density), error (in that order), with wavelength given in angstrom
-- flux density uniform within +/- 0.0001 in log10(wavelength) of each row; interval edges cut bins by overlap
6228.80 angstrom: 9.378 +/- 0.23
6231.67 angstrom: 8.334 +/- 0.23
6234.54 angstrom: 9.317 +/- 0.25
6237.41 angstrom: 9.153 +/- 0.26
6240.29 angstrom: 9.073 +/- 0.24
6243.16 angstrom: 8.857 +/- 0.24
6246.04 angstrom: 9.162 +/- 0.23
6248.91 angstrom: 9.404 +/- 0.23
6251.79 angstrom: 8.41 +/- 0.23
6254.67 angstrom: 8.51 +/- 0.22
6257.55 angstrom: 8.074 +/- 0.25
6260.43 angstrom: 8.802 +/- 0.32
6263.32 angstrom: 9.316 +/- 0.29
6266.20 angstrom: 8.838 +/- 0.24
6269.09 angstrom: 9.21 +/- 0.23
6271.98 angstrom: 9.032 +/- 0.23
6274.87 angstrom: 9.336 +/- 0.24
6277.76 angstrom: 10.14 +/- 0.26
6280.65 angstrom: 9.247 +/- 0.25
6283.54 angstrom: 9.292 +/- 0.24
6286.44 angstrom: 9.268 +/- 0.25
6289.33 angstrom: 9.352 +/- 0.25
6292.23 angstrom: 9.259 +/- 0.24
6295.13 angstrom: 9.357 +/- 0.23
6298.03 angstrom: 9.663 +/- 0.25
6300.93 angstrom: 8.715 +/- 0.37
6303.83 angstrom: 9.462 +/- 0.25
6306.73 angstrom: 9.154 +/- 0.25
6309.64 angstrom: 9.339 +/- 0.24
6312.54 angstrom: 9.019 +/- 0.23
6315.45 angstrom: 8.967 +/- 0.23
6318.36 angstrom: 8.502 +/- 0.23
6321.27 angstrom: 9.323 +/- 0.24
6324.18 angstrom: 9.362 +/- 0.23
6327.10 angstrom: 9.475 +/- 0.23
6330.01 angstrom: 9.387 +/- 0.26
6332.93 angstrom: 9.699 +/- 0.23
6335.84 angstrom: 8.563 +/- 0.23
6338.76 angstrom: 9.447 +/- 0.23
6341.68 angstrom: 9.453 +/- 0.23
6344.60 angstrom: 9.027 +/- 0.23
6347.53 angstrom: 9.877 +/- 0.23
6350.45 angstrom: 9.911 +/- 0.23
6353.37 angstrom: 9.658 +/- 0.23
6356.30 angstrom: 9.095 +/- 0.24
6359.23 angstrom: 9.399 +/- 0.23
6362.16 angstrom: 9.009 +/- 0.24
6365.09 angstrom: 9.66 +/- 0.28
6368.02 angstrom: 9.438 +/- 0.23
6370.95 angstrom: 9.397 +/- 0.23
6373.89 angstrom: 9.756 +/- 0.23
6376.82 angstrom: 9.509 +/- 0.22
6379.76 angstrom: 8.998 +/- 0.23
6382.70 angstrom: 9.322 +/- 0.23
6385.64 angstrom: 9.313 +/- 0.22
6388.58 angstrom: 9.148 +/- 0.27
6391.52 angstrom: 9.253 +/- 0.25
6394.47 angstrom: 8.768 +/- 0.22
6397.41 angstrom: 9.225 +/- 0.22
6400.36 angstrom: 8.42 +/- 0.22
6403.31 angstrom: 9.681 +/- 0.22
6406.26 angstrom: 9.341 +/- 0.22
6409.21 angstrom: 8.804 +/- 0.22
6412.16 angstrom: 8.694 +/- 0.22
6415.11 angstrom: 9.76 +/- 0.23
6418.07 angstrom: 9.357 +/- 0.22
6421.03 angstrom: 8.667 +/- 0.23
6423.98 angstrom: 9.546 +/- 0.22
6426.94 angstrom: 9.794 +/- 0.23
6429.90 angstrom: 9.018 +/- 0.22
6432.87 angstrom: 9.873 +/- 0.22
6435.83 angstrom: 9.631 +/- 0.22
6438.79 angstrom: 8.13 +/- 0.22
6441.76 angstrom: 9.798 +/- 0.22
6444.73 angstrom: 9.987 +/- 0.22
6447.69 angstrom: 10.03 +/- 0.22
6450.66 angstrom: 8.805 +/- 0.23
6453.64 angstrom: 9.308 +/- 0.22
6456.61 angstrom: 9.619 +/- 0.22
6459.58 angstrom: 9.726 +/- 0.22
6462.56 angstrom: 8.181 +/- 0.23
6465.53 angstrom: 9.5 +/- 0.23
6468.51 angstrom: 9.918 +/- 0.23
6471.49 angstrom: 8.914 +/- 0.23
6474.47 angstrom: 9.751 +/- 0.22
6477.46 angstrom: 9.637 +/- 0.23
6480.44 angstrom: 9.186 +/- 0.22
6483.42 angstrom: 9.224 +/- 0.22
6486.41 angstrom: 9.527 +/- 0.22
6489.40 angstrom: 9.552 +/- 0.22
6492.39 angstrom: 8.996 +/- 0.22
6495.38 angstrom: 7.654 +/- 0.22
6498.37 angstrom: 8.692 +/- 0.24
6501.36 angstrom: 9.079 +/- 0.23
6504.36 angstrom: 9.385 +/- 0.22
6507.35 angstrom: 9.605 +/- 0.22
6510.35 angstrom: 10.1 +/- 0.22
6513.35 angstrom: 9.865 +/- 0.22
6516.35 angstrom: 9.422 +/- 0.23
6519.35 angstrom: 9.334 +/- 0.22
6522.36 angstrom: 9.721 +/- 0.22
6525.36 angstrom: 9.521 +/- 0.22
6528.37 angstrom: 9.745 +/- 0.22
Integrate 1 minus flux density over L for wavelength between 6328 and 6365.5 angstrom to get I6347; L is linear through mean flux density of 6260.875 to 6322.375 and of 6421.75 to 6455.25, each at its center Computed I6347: -0.4 angstrom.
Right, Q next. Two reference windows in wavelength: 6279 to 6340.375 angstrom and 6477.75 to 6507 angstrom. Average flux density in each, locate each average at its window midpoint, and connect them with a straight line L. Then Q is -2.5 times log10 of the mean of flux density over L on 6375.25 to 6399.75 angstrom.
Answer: 0.00 mag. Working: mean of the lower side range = 9.24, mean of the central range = 9.17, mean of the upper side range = 9.08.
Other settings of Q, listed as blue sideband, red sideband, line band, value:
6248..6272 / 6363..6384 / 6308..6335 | -0.008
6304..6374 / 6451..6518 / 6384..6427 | 0.017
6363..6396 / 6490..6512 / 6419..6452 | -0.020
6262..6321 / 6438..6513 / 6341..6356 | -0.035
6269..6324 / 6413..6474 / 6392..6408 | 0.029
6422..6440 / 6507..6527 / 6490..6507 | 0.085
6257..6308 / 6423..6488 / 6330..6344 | -0.001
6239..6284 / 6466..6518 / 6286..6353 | -0.021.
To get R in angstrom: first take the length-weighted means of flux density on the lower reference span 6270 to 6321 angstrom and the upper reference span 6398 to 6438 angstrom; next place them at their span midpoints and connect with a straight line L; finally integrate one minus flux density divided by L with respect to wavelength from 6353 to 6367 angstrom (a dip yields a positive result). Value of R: -0.1 angstrom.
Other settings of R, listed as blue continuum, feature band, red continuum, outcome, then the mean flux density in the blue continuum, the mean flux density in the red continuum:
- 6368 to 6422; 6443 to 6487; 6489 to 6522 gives -0.90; 9.2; 9.25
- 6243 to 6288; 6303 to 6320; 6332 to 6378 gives 0.35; 9.06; 9.43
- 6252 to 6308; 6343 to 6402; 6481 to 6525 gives -0.65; 9.14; 9.3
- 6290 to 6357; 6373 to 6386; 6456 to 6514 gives -0.10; 9.3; 9.29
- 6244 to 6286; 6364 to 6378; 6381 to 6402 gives -0.75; 9.06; 9.07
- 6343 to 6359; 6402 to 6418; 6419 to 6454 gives 0.27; 9.5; 9.38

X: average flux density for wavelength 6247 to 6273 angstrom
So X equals 8.85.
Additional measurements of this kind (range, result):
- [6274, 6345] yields 9.28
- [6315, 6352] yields 9.32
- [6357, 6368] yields 9.35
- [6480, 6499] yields 8.98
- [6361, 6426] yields 9.24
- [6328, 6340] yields 9.28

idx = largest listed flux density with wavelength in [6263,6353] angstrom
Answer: 10.14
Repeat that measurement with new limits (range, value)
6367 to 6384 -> 9.756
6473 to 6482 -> 9.751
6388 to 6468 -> 10.03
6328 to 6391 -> 9.911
